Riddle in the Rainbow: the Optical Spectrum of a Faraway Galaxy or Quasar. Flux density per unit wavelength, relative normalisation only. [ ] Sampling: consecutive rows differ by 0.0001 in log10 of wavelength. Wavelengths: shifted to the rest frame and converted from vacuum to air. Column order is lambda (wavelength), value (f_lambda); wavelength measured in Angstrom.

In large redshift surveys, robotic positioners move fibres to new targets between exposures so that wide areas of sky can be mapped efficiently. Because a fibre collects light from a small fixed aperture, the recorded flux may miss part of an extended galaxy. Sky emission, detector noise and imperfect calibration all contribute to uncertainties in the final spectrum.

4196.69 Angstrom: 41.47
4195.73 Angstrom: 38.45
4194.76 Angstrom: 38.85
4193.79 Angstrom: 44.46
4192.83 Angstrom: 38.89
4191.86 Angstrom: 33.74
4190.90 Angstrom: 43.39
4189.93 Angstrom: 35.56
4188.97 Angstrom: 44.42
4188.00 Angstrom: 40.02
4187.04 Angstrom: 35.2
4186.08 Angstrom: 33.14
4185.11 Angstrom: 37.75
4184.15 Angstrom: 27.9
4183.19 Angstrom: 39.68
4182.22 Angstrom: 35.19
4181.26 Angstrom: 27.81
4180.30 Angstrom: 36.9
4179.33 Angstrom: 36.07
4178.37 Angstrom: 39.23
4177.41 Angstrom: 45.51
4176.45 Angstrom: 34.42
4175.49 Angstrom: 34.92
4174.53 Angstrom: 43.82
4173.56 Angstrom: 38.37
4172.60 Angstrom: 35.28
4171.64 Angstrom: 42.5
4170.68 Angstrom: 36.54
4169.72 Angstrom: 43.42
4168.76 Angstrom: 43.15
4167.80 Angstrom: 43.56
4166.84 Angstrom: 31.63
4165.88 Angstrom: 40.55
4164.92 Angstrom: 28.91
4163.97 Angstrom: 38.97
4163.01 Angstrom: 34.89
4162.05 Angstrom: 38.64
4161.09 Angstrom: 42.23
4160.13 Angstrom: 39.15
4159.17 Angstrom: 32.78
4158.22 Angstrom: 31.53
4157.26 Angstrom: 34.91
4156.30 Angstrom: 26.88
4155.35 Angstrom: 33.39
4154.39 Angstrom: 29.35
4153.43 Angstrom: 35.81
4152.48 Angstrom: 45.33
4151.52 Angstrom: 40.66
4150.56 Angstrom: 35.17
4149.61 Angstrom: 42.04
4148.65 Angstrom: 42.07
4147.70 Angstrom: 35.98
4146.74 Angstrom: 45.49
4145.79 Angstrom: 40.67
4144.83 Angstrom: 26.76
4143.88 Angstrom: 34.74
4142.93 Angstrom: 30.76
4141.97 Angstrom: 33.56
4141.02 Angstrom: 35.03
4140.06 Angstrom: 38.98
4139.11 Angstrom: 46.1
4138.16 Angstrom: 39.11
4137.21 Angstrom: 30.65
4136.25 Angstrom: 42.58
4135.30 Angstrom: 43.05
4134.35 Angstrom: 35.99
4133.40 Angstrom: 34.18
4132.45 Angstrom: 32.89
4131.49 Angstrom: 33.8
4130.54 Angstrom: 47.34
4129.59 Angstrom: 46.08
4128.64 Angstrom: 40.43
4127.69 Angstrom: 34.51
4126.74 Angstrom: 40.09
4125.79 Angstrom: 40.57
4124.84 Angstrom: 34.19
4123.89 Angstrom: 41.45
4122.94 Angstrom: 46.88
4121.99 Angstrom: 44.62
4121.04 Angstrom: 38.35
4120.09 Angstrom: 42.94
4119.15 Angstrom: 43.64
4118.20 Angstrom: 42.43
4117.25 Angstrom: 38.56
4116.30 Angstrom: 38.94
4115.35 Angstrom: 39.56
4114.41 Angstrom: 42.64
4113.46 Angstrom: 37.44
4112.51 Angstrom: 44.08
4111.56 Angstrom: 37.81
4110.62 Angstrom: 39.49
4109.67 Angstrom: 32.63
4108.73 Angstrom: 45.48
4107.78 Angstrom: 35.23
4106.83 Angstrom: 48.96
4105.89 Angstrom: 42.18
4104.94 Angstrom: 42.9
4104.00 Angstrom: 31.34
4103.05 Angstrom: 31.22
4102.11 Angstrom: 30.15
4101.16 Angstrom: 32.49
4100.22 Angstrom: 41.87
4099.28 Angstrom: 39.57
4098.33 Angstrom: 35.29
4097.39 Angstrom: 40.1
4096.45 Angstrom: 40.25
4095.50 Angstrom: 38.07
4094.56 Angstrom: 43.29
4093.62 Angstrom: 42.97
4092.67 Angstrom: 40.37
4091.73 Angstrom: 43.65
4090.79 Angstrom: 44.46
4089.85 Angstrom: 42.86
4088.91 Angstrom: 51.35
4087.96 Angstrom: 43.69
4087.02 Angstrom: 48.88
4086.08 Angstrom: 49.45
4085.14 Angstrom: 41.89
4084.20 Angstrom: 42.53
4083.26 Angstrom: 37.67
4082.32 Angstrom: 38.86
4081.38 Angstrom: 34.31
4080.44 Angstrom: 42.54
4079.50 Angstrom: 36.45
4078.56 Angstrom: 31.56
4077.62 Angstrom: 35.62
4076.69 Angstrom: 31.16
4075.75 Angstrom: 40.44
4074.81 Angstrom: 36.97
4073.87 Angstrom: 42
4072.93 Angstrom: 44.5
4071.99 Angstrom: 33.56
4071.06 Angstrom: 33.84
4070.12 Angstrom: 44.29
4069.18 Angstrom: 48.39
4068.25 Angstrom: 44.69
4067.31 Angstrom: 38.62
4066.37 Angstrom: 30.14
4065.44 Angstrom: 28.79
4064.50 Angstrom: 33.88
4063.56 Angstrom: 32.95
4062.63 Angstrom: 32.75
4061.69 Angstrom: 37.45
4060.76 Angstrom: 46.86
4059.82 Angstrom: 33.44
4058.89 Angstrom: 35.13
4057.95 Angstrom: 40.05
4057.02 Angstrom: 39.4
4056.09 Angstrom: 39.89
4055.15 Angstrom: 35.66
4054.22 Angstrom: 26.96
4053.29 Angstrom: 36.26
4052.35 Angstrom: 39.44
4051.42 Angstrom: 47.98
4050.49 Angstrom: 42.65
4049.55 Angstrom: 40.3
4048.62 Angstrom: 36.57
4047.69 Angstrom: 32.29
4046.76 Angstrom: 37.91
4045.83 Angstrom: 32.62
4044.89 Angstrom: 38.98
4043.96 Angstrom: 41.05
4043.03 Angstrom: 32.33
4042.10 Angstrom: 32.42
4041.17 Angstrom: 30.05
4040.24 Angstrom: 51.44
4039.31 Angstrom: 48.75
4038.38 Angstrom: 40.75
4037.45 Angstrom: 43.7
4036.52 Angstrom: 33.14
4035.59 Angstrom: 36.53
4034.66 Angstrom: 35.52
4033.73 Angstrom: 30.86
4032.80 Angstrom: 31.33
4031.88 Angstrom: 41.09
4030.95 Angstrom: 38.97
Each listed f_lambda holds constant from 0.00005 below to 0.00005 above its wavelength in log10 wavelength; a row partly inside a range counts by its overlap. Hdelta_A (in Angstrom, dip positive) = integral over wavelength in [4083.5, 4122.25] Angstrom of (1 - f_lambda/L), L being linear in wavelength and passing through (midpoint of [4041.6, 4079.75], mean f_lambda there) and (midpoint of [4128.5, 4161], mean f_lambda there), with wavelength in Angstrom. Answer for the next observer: -3.7 Angstrom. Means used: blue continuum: 37.2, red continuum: 37.2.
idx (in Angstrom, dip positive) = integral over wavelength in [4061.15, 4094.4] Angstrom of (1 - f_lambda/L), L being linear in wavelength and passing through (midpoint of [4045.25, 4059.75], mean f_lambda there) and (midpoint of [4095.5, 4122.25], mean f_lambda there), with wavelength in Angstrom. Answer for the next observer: -1.2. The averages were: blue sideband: 37.4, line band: 39.6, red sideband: 39.2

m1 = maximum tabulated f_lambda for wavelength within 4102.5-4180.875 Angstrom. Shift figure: 48.96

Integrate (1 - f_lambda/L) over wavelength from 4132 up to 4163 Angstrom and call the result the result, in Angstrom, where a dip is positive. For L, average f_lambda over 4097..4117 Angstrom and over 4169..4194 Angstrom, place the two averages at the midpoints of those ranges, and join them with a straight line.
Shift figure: 1.15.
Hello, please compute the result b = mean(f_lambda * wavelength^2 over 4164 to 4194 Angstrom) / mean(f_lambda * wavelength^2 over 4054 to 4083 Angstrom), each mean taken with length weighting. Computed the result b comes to 1.07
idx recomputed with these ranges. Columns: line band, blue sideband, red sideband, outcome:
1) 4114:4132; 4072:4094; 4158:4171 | -0.7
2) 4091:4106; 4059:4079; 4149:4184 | -0.5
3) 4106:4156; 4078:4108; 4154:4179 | -0.4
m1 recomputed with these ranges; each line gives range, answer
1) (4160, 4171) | 43.56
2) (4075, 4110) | 51.35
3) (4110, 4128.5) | 46.88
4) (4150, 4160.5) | 45.33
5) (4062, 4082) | 48.39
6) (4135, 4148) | 46.1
